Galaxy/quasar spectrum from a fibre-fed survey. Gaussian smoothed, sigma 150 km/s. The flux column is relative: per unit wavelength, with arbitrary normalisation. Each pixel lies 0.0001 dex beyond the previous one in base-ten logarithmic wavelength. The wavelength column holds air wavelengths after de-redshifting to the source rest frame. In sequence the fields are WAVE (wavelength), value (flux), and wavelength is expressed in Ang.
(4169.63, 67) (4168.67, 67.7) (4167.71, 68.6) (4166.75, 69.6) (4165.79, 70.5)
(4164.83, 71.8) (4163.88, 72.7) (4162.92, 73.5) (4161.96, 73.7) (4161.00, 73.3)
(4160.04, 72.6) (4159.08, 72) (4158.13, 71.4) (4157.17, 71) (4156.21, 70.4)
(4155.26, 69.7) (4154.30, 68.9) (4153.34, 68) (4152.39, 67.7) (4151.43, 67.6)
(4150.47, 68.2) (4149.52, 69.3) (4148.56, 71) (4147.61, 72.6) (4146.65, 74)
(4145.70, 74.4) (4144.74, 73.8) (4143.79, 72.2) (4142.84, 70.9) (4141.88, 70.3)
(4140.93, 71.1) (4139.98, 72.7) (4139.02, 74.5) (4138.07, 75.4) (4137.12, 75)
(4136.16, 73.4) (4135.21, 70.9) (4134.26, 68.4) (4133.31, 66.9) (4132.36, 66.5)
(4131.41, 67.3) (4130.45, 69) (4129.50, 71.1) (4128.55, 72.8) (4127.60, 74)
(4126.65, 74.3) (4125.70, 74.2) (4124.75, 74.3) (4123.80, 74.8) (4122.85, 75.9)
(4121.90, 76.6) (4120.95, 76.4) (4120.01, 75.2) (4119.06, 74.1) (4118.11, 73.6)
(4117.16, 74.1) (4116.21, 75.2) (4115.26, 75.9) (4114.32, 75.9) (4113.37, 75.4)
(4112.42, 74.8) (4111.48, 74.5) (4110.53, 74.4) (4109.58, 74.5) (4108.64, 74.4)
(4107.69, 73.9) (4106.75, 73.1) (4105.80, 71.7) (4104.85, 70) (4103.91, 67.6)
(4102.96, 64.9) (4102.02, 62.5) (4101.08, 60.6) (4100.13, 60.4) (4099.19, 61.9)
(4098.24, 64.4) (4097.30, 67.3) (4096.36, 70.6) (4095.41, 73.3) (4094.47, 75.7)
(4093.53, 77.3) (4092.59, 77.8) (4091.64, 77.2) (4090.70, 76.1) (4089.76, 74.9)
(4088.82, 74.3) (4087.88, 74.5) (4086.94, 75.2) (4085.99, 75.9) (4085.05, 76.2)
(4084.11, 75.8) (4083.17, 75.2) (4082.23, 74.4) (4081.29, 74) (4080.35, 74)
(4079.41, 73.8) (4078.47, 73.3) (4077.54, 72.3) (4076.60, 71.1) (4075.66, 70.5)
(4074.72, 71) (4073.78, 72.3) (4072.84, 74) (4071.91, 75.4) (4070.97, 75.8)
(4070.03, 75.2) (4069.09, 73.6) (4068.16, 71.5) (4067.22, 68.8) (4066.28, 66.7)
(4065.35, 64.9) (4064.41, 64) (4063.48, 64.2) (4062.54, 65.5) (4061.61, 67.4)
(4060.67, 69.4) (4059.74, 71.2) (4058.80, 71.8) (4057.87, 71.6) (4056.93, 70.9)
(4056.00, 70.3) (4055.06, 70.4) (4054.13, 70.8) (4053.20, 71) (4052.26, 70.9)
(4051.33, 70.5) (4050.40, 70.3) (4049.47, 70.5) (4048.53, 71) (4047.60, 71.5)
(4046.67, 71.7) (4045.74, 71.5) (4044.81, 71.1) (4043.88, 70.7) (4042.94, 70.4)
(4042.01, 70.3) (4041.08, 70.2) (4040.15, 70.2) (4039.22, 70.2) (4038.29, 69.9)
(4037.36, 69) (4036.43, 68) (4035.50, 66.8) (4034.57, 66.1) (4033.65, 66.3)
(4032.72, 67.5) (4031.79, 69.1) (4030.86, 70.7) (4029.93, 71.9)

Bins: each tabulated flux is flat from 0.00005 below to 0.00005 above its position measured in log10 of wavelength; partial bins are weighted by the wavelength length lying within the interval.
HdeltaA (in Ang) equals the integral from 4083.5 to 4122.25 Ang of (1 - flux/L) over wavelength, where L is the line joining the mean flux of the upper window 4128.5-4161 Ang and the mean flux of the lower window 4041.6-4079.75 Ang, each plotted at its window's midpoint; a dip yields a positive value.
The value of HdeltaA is -1.0 Ang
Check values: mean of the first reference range 70.7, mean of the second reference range 70.9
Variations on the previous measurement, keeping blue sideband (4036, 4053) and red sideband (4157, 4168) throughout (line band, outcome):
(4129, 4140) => 0.10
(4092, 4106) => 0.53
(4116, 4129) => -0.61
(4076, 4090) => -0.67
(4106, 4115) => -0.42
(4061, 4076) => 0.14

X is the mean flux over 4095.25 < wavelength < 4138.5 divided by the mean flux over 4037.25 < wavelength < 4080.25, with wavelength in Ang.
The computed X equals 1.01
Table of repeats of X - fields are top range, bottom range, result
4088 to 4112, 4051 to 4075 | 1.01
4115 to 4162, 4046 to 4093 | 1.00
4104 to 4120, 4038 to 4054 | 1.05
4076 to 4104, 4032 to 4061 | 1.02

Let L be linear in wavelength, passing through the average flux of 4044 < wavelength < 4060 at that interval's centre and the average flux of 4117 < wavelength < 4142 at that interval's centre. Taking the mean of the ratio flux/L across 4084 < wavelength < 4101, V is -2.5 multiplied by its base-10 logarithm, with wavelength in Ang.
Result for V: -0.01 mag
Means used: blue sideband 71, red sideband 72.7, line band 72.3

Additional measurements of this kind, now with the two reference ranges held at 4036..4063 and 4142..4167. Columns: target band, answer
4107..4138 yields -0.04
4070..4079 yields -0.04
